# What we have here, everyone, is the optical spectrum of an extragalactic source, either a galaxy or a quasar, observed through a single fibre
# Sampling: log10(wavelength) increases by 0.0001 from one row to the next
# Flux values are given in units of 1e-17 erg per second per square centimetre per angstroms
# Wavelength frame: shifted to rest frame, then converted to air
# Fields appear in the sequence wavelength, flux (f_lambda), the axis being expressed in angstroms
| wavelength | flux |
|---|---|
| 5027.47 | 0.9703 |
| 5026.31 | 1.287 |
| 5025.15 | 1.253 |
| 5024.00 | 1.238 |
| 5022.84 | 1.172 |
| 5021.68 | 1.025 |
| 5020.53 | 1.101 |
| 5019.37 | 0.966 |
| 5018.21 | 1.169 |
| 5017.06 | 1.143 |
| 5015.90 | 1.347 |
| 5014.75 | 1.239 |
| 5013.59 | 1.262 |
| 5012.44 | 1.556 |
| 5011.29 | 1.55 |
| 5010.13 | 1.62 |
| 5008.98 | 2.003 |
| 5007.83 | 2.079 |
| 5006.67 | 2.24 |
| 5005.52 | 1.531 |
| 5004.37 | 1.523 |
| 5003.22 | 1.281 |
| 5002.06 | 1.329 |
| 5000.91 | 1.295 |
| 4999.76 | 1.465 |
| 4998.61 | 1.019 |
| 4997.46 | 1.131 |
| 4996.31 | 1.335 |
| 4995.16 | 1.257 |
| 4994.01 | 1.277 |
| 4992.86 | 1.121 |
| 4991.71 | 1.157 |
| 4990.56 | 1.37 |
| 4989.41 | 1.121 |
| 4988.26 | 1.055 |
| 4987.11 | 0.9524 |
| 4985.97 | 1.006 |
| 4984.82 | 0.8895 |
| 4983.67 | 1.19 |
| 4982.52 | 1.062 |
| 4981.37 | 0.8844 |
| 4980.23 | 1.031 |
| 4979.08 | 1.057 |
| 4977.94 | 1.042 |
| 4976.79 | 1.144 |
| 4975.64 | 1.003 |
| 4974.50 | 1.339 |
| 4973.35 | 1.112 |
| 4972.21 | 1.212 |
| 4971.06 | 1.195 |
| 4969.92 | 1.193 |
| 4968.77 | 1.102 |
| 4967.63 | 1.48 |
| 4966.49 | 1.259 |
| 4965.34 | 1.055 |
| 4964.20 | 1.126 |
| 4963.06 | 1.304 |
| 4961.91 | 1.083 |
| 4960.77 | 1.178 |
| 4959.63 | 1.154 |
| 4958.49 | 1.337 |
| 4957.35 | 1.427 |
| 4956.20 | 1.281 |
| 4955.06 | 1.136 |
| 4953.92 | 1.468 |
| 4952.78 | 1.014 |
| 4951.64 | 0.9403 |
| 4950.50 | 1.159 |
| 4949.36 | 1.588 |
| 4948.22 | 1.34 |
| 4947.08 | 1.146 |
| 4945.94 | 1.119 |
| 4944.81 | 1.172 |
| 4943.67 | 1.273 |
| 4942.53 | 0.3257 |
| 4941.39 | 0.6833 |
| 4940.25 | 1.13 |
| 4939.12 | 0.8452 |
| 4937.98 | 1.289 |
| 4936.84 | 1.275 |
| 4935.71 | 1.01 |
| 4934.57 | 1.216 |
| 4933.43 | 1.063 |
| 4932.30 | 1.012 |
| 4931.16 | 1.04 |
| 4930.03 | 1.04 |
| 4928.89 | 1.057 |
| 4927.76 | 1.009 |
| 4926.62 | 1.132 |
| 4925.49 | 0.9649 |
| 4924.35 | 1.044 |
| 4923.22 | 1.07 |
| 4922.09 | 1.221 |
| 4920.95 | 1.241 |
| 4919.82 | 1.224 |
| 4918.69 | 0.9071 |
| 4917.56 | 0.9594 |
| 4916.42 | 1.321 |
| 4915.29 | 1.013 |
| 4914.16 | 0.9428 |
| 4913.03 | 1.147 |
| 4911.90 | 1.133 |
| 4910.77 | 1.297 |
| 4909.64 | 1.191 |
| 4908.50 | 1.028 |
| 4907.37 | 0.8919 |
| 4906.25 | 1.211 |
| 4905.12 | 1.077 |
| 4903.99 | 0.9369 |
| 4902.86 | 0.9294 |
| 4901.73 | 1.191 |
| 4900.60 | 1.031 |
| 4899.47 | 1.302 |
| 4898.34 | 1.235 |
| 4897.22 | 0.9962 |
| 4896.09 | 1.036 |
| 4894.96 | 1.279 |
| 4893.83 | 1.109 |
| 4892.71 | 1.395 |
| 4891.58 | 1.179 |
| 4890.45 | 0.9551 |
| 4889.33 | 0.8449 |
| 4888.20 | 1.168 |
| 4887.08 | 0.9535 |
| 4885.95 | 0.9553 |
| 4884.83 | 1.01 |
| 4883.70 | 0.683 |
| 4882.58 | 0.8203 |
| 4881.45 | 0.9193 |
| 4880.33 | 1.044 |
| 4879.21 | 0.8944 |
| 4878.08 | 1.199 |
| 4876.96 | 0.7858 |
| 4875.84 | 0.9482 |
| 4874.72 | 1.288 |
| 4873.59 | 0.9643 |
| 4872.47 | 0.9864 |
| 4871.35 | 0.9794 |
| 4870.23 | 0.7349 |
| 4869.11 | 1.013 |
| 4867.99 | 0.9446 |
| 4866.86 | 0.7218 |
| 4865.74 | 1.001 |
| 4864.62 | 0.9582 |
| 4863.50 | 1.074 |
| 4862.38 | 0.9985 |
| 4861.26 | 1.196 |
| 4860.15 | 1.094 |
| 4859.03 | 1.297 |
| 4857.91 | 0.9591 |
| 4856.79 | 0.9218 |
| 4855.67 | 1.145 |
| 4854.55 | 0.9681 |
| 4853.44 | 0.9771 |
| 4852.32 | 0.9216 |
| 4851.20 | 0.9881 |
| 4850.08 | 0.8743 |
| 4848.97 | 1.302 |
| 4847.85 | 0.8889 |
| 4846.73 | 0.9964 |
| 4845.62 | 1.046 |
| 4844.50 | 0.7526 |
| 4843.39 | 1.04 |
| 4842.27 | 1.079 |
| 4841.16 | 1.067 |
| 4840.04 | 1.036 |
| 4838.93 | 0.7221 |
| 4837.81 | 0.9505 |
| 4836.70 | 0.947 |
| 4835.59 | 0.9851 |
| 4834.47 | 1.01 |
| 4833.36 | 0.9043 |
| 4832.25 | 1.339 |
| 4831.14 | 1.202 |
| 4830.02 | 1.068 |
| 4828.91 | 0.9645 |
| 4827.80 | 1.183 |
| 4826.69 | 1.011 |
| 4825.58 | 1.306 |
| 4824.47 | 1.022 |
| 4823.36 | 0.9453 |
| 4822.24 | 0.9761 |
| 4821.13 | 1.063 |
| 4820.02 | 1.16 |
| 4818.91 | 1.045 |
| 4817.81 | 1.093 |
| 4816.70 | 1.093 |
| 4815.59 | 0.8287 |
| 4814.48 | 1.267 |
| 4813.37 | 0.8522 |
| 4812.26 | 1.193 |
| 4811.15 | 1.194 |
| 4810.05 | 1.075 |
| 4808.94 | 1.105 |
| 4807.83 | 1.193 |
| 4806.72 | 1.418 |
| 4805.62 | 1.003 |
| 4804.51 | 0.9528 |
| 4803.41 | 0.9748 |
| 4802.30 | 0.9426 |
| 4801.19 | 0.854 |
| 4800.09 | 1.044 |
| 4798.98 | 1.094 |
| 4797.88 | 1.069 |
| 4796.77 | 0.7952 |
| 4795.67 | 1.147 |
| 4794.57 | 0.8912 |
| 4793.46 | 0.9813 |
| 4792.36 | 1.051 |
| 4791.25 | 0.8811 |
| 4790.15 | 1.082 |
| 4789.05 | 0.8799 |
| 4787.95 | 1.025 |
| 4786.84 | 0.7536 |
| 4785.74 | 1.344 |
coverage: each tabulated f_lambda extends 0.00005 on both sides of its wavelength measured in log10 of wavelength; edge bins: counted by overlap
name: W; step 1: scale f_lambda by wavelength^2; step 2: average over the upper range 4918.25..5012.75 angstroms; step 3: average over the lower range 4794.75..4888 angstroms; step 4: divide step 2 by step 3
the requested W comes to 1.24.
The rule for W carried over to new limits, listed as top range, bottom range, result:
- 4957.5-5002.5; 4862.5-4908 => 1.19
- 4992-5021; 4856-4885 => 1.50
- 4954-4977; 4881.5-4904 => 1.19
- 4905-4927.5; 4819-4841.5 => 1.09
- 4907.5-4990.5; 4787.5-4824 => 1.14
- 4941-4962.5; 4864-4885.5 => 1.26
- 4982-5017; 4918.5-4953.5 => 1.27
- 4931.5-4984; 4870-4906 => 1.14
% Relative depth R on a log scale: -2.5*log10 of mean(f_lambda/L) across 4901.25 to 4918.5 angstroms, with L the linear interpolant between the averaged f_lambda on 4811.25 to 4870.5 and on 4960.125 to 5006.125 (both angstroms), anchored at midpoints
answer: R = 0.02 mag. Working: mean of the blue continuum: 1.02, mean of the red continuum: 1.18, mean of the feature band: 1.08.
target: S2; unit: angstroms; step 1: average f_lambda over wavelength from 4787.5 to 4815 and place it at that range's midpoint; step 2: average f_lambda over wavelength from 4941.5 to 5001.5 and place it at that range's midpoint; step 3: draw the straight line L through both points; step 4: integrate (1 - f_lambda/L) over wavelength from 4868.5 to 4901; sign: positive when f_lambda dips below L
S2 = 2.16 angstroms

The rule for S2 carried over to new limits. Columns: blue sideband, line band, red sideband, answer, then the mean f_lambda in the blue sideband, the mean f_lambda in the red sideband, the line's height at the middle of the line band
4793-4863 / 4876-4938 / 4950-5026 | 3.9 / 1.04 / 1.24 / 1.14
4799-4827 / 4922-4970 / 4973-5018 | 3.6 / 1.07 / 1.28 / 1.22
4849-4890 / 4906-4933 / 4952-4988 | -0.5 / 0.983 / 1.15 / 1.07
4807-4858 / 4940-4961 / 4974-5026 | 0.8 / 1.04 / 1.26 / 1.2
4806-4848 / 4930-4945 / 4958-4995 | 1.3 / 1.05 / 1.14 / 1.12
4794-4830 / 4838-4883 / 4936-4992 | 3.8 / 1.06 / 1.14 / 1.08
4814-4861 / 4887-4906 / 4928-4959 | -0.3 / 1.04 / 1.12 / 1.08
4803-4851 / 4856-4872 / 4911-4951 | 1.0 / 1.05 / 1.09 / 1.06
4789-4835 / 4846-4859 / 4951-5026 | 1.1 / 1.05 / 1.24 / 1.1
